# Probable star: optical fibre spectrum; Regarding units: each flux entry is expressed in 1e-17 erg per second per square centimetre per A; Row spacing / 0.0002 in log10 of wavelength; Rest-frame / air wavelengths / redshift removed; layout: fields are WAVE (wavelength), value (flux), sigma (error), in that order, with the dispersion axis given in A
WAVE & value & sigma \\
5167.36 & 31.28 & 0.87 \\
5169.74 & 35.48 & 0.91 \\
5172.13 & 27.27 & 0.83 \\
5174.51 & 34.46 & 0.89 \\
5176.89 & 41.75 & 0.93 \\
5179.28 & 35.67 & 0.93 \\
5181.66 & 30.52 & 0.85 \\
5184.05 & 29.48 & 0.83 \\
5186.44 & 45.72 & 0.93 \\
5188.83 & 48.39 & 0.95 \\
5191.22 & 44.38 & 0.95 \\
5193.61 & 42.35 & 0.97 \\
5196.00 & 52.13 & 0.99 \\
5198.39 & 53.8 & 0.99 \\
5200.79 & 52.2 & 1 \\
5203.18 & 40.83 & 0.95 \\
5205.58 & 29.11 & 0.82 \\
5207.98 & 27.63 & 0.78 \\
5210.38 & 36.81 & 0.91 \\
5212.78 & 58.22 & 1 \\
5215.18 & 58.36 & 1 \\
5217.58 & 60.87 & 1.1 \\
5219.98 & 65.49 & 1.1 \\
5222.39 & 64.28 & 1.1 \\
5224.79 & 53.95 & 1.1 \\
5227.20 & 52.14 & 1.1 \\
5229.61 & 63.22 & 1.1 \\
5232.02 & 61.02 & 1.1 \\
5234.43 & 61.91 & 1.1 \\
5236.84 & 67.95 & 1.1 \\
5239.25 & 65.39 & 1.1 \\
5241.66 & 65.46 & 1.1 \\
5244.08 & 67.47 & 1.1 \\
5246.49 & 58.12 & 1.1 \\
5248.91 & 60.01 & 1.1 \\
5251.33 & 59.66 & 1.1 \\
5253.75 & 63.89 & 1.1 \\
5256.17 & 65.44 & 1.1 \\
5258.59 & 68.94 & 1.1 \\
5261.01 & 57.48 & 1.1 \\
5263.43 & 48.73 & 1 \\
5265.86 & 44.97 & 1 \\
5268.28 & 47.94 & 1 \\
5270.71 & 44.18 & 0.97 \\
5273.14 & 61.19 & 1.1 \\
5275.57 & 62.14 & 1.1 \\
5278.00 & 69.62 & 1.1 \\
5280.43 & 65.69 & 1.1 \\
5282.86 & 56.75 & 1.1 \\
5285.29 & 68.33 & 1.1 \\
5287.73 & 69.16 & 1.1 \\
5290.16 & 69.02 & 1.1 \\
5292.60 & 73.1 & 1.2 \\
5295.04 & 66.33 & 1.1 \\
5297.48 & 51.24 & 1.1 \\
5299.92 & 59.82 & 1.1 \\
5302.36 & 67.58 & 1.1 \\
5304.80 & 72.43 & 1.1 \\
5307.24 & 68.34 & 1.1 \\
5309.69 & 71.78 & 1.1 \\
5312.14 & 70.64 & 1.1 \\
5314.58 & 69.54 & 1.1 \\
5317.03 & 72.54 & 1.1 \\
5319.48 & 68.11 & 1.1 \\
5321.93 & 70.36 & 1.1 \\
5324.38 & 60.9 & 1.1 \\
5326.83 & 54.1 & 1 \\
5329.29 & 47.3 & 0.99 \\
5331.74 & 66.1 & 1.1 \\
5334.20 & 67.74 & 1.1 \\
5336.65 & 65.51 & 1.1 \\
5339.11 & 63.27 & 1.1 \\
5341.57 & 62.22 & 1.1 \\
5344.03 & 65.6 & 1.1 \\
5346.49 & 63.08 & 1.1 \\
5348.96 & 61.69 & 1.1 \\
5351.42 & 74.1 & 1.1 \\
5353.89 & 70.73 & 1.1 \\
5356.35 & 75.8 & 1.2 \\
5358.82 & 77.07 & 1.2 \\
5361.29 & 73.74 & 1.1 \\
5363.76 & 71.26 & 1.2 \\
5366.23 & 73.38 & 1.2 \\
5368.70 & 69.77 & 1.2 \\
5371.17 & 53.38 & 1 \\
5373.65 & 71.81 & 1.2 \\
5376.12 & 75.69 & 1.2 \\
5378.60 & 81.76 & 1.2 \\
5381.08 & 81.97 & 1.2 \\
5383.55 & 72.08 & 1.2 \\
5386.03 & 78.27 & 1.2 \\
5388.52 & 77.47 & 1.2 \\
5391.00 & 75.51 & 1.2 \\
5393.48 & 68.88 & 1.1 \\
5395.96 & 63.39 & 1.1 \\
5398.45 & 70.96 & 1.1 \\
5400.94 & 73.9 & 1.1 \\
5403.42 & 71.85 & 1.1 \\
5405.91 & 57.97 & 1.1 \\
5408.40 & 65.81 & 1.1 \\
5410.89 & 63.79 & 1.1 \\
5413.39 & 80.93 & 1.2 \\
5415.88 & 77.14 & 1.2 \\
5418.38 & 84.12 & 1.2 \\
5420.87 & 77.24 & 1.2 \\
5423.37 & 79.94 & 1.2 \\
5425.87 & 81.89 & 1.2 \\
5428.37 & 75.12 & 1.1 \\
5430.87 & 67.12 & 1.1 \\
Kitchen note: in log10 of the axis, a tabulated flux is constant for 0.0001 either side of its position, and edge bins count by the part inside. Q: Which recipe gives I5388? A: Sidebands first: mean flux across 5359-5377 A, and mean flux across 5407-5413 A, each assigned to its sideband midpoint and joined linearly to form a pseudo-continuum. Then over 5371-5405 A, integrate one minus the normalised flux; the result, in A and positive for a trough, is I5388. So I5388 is -2.23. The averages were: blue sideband 70.2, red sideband 66.9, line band 73.1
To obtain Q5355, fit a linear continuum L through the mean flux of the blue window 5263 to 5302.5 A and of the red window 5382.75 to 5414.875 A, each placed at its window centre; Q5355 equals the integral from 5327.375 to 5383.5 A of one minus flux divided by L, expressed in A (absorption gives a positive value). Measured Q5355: -1.4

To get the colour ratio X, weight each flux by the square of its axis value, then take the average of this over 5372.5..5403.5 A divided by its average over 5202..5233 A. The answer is 1.5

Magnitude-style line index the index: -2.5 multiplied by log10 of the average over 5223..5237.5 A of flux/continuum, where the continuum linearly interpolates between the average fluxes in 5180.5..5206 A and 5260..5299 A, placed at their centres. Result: -0.19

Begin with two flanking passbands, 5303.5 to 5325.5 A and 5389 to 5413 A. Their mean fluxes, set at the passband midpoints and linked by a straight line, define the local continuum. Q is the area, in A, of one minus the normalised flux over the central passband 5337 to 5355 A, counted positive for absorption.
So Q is 0.9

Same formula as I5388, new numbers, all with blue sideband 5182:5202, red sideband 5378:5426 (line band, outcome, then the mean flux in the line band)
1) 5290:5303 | -1.0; 64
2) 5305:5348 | -1.1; 65.3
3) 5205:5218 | 0.9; 45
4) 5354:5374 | -0.6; 70.7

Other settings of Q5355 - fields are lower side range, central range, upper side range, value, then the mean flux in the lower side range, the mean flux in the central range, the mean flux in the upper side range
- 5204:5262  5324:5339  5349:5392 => 1.87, 57.9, 60.5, 73.4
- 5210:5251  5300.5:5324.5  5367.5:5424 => -1.01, 60.5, 69.4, 72.7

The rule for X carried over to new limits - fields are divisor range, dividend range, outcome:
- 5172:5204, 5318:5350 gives 1.59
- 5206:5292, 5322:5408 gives 1.22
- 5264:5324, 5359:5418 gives 1.17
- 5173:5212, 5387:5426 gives 1.96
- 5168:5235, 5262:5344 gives 1.41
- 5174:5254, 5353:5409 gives 1.48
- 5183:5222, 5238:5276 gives 1.27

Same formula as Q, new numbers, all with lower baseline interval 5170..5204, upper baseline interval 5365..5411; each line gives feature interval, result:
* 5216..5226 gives -3.2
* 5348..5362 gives -1.3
